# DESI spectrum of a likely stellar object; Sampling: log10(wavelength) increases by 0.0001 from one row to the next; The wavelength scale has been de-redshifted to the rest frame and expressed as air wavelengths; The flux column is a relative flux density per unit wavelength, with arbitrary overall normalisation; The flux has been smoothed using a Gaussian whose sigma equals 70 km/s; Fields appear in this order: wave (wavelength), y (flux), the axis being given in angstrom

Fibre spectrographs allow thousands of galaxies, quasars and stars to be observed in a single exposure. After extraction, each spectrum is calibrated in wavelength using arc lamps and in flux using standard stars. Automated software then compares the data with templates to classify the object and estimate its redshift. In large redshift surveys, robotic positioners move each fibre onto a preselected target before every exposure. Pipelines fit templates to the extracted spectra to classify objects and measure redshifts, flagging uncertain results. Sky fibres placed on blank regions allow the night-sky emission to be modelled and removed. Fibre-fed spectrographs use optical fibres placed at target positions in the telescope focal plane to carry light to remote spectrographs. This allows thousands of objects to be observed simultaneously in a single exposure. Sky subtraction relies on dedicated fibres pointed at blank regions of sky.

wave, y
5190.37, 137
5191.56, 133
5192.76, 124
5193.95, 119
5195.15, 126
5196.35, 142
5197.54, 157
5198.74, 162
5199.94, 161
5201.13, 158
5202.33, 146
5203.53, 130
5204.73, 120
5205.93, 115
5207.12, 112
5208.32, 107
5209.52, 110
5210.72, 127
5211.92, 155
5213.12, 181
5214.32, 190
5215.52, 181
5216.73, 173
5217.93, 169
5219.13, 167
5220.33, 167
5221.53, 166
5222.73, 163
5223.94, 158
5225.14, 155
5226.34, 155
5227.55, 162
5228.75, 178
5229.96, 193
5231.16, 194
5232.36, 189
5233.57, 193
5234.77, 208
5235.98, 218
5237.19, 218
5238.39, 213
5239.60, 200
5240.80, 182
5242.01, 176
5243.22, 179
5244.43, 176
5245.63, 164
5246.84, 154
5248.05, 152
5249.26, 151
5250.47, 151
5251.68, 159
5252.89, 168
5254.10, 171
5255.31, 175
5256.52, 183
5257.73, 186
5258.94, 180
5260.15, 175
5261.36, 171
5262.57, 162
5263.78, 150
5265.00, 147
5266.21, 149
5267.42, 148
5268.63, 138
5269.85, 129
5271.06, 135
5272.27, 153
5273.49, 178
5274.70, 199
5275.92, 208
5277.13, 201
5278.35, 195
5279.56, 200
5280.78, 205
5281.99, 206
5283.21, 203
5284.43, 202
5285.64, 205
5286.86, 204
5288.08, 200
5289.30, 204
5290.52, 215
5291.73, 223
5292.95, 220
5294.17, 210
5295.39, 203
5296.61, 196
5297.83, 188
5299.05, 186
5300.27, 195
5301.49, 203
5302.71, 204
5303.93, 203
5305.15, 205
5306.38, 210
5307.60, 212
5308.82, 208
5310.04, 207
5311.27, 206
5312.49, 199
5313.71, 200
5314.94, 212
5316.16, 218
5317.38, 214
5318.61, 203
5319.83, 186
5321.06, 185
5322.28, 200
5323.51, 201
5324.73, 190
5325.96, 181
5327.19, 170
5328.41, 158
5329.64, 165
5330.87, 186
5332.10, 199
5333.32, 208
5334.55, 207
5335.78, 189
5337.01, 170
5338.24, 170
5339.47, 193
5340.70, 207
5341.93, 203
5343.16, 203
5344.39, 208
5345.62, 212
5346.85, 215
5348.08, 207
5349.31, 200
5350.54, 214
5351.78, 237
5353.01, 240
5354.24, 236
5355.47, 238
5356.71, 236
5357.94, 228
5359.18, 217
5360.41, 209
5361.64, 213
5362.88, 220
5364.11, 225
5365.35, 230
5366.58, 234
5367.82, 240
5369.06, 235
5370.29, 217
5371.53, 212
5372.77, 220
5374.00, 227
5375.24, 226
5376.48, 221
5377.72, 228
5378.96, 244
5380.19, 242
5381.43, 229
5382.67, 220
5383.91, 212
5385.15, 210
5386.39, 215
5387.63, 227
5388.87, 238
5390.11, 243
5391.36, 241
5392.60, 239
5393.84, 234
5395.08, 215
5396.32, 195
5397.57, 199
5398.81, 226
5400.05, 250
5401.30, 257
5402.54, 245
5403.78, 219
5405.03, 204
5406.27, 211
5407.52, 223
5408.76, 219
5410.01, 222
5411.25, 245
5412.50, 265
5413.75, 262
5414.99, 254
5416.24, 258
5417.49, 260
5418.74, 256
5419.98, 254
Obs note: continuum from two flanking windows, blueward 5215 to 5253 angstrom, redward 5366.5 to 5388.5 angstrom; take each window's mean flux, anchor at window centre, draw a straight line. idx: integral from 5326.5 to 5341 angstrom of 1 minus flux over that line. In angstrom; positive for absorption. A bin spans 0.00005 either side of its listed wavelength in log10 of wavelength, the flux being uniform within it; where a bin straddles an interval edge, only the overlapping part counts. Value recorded 1.8 angstrom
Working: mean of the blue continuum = 176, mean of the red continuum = 225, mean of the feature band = 185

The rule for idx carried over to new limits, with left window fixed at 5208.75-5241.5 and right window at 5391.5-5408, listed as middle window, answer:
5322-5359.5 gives 1.05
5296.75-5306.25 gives -0.04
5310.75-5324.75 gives 0.03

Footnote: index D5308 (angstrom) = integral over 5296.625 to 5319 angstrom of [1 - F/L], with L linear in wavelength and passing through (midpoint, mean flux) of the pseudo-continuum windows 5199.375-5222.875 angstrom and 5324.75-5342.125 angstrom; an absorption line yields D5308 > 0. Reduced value -3.2 angstrom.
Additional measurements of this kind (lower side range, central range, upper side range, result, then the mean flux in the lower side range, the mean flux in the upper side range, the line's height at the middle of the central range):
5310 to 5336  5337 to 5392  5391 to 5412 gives -2.5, 195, 226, 211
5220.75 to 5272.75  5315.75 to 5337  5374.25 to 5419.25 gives 1.3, 170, 232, 203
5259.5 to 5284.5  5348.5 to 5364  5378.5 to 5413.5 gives -1.0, 173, 228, 211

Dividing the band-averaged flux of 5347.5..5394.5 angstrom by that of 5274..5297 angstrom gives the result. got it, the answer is 1.10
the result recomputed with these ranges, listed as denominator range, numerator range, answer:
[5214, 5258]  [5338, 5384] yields 1.25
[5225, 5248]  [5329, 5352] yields 1.08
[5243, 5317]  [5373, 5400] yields 1.21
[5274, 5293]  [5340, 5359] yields 1.07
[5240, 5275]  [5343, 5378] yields 1.36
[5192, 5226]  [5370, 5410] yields 1.52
